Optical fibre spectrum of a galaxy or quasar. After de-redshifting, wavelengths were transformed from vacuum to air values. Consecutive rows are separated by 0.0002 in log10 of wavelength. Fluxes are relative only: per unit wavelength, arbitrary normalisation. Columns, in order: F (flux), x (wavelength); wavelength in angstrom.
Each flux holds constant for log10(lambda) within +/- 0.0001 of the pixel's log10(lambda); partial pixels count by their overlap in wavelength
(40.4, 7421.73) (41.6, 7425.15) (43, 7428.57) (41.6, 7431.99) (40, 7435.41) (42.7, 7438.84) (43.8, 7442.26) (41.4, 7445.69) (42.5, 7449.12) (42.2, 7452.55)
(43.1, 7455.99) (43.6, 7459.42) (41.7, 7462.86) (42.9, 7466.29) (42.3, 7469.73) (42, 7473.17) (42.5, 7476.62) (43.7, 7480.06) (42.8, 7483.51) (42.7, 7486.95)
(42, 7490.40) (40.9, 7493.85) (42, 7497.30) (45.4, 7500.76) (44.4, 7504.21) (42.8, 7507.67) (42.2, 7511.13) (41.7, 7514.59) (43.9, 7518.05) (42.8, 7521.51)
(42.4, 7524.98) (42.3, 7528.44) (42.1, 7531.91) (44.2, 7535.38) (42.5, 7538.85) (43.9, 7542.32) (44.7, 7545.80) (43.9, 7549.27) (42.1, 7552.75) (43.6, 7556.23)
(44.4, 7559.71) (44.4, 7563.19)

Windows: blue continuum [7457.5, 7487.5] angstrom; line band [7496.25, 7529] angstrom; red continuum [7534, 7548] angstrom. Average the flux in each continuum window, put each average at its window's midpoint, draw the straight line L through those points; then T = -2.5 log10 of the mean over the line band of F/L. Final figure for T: 0.008 mag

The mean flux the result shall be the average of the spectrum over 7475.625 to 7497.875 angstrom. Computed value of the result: 42.4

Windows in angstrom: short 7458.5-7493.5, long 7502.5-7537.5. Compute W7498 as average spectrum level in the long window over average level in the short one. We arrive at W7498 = 1.01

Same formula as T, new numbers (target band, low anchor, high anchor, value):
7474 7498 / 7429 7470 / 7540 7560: 0.01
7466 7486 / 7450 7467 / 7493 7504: 0.01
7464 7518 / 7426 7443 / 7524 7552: 0.00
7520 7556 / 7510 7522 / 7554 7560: 0.00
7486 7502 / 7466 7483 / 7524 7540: 0.00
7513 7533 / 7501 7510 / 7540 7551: 0.03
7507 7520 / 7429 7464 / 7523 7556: 0.01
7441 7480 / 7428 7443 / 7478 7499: -0.01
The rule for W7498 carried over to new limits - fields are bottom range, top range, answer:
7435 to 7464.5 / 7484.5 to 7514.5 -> 1.01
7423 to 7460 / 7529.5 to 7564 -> 1.03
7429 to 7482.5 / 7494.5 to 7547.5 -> 1.02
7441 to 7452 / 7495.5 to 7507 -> 1.03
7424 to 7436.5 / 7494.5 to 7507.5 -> 1.05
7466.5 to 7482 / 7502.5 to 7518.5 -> 1.01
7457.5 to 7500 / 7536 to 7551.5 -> 1.03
